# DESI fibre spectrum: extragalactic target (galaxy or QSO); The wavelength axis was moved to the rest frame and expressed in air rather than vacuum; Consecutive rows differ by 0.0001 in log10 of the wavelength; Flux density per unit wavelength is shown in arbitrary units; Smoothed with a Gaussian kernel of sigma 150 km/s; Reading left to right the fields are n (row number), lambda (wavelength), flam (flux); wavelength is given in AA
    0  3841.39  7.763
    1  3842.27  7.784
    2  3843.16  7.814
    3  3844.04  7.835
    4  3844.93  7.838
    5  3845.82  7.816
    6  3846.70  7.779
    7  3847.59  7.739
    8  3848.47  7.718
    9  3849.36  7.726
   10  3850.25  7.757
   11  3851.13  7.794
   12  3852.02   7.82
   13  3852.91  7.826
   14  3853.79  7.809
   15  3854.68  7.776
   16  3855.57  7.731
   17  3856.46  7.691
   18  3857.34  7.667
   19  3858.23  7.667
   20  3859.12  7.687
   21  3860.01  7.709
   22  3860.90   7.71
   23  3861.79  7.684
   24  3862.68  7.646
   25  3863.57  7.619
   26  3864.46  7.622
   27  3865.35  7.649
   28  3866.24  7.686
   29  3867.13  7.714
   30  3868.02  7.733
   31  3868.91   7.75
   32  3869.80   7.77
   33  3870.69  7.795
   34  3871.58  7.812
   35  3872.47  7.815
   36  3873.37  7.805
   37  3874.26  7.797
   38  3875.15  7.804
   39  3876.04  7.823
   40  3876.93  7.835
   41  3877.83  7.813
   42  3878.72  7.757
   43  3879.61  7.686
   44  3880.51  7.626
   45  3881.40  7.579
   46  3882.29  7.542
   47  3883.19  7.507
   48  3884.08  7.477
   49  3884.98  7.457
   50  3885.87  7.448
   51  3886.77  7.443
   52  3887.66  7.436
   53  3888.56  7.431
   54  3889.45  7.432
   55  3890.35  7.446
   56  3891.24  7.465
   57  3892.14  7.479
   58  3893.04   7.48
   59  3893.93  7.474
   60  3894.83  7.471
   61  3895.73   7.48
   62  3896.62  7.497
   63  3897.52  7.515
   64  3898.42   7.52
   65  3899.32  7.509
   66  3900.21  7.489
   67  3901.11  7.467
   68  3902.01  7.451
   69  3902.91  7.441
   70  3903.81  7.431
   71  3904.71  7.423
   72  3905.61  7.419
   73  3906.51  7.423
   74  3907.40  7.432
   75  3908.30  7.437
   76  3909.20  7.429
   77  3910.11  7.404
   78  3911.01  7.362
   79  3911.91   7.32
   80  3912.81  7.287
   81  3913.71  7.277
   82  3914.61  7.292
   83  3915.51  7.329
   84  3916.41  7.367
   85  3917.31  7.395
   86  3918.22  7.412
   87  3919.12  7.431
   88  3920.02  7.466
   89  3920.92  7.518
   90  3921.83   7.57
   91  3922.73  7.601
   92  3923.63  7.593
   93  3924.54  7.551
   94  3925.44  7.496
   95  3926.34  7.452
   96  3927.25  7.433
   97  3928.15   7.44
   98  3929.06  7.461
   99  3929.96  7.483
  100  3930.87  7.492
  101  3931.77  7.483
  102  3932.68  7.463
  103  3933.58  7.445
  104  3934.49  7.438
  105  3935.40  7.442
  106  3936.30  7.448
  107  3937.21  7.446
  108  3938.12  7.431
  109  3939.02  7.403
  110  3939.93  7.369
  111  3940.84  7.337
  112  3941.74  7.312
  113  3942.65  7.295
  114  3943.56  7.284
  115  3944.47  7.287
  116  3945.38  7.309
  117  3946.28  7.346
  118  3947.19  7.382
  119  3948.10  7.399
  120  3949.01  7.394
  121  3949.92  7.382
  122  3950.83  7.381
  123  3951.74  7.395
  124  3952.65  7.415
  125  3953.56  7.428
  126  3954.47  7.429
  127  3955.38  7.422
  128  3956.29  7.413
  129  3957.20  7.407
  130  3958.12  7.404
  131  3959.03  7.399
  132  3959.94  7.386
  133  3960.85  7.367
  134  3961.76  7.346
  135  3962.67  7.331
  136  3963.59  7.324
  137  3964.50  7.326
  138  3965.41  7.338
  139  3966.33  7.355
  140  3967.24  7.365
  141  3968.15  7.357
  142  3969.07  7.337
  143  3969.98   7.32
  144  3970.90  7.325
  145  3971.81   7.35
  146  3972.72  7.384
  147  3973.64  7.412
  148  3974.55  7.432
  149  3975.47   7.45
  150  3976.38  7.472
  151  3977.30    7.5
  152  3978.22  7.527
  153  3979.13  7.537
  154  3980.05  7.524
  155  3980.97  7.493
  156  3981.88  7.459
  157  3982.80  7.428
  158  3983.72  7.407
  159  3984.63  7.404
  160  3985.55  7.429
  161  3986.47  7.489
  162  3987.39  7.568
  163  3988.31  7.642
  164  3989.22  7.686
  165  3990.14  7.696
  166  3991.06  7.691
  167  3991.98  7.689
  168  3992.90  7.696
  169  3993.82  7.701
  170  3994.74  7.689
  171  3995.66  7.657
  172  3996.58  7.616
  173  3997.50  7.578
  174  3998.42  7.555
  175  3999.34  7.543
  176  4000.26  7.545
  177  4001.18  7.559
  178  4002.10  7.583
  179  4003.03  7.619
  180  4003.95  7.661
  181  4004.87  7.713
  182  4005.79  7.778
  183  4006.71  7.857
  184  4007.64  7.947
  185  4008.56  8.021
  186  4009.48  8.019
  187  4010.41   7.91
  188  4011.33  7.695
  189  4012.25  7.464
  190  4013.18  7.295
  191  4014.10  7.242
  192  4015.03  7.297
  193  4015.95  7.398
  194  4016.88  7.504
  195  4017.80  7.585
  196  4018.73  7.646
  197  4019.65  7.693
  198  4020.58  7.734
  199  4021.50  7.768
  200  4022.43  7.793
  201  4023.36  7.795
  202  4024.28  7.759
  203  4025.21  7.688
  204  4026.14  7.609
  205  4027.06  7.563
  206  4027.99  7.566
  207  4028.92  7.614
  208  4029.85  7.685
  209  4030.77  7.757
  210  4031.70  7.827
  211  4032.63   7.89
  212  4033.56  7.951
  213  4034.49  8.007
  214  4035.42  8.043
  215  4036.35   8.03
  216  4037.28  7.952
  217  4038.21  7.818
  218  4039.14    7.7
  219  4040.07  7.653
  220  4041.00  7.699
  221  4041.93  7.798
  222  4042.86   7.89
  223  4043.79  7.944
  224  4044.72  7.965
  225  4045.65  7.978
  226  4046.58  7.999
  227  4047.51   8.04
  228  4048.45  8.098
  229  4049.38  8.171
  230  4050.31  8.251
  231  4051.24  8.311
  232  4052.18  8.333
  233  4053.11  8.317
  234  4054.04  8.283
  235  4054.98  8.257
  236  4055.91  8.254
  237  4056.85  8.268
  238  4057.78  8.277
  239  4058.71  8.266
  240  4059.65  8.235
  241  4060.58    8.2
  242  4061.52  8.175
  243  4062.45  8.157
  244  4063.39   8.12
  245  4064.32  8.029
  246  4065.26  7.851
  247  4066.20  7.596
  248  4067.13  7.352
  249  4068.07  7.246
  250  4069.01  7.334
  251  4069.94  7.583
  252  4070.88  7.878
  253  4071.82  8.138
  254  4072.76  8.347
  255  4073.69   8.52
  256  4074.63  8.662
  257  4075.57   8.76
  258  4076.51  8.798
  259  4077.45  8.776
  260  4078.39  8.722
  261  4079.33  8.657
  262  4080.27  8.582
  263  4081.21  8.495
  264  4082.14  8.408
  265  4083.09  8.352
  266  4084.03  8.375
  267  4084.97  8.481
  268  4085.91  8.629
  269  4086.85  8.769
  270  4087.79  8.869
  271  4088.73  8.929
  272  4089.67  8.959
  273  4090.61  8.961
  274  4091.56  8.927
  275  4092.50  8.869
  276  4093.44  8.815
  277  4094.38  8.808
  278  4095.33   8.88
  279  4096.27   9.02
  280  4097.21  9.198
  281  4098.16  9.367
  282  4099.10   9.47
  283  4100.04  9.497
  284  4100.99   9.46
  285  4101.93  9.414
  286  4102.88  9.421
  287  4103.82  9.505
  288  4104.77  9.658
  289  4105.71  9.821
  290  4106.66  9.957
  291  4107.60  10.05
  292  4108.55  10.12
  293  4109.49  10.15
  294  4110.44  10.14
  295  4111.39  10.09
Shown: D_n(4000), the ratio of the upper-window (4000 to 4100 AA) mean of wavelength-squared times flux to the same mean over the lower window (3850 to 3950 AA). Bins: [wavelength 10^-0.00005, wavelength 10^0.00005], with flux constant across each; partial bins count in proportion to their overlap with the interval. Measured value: 1.16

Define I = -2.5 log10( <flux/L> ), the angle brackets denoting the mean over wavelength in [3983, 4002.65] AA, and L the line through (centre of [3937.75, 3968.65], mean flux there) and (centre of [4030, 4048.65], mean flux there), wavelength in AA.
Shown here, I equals 0.00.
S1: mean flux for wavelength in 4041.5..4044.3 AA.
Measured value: 7.89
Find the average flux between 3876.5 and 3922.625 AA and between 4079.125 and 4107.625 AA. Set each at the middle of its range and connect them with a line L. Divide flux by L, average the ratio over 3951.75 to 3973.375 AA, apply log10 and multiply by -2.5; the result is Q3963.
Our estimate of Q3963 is 0.09 mag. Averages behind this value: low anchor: 7.47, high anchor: 9.04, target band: 7.37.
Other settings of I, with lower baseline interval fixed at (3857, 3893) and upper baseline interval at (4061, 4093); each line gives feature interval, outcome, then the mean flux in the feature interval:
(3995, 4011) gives 0.05 mag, 7.72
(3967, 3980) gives 0.08 mag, 7.42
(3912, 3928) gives 0.05 mag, 7.44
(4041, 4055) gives 0.02 mag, 8.09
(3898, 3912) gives 0.04 mag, 7.44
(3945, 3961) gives 0.07 mag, 7.39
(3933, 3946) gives 0.07 mag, 7.38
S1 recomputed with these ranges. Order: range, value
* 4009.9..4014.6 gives 7.51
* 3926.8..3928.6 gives 7.45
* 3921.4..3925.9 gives 7.57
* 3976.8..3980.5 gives 7.51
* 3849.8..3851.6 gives 7.78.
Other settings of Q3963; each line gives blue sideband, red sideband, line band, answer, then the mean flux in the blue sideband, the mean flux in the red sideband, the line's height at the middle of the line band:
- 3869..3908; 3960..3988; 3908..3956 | 0.01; 7.56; 7.41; 7.49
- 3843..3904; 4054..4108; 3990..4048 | 0.08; 7.64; 8.64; 8.34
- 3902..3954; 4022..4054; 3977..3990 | 0.02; 7.41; 7.9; 7.66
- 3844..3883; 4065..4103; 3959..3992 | 0.10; 7.73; 8.61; 8.18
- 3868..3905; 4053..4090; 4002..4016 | 0.05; 7.58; 8.3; 8.05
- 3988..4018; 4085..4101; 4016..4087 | 0.04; 7.64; 9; 8.37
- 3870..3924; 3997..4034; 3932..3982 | 0.03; 7.52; 7.67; 7.59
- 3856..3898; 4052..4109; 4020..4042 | 0.08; 7.63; 8.65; 8.4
